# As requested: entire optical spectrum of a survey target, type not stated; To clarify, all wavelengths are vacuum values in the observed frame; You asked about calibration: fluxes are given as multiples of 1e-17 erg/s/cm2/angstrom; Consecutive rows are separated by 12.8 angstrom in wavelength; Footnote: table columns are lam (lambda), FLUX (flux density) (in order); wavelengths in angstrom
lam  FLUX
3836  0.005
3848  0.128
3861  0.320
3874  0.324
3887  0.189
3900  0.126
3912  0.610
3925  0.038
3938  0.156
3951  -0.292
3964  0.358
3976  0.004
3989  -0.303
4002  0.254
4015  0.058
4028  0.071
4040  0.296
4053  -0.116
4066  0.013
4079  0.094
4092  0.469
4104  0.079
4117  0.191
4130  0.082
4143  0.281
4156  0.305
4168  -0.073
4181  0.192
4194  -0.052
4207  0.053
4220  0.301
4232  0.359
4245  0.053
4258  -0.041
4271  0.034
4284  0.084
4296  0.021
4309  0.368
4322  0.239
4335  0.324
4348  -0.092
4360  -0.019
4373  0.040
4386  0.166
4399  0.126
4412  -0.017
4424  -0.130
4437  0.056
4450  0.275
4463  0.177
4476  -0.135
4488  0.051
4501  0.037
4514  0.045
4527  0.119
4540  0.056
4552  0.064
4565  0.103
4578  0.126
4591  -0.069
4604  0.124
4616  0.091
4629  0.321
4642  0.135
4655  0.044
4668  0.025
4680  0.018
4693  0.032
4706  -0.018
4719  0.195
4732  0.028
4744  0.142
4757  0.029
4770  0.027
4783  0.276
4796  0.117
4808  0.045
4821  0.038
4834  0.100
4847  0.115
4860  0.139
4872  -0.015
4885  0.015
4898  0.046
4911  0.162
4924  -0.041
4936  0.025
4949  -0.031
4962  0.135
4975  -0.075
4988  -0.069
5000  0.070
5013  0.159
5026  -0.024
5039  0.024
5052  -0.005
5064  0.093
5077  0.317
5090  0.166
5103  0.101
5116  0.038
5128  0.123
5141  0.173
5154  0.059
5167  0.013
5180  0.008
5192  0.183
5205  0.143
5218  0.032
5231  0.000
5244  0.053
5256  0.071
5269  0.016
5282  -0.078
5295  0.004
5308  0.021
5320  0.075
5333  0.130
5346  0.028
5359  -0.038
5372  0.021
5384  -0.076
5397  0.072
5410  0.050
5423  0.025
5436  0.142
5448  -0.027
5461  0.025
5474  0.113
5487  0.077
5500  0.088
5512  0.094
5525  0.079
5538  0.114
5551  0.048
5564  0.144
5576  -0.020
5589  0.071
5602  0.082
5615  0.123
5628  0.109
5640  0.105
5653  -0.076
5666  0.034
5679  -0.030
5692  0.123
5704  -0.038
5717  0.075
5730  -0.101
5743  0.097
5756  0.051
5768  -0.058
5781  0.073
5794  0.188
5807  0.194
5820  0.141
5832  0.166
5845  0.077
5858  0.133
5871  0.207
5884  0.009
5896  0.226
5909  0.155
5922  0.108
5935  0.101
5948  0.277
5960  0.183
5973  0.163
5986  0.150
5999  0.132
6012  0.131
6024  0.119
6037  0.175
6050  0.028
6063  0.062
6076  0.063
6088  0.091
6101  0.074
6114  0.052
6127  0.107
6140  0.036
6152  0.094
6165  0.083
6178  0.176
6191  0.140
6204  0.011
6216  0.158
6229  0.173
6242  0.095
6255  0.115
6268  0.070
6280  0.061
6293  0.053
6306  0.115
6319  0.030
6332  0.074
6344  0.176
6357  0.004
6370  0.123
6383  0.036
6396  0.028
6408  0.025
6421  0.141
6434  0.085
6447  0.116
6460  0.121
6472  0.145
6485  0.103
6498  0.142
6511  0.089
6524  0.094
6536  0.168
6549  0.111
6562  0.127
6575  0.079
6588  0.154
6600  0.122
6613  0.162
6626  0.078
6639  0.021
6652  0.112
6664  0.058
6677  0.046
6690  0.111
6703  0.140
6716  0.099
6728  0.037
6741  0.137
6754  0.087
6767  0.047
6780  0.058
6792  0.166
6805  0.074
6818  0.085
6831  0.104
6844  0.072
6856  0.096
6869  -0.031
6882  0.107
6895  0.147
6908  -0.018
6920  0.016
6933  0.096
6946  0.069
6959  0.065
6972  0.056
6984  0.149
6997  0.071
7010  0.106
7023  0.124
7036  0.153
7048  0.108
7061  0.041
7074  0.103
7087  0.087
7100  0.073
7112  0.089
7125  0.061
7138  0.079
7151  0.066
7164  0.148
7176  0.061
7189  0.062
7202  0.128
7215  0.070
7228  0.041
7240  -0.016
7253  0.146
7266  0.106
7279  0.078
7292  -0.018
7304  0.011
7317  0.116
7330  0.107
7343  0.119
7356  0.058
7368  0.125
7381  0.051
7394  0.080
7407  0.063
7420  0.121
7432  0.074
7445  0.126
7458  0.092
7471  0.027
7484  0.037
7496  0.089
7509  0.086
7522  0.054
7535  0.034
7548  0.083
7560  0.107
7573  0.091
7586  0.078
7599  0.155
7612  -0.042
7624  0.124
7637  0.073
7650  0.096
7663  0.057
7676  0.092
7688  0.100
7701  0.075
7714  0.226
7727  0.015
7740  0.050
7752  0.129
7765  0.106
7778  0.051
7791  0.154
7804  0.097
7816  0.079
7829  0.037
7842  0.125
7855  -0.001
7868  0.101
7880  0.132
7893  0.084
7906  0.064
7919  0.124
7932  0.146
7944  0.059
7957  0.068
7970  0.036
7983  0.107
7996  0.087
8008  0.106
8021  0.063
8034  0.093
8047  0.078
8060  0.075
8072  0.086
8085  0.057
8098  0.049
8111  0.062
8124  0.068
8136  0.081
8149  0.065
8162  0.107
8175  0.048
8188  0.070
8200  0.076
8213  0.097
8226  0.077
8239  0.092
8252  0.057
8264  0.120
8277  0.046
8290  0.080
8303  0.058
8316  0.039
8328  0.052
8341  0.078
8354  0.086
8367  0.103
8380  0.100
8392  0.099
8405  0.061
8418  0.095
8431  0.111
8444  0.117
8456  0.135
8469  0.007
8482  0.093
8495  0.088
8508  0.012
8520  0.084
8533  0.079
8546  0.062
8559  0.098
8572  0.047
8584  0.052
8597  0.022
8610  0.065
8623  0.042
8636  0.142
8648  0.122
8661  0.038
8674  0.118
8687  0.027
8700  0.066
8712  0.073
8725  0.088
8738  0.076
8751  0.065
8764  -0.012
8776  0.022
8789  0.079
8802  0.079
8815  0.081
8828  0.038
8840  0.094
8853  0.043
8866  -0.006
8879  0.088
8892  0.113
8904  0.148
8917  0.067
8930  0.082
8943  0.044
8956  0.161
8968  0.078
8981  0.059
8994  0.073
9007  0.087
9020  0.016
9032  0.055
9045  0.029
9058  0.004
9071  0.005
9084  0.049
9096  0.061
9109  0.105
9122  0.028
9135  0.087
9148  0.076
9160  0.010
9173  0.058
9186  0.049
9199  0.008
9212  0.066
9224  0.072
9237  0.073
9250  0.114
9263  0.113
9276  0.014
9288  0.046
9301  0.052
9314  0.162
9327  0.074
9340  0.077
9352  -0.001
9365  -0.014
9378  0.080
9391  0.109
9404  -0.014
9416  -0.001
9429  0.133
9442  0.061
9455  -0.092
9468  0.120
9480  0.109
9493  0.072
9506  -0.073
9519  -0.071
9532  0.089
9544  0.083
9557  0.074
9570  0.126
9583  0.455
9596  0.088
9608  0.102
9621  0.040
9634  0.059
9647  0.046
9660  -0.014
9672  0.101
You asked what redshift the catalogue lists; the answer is 1.569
